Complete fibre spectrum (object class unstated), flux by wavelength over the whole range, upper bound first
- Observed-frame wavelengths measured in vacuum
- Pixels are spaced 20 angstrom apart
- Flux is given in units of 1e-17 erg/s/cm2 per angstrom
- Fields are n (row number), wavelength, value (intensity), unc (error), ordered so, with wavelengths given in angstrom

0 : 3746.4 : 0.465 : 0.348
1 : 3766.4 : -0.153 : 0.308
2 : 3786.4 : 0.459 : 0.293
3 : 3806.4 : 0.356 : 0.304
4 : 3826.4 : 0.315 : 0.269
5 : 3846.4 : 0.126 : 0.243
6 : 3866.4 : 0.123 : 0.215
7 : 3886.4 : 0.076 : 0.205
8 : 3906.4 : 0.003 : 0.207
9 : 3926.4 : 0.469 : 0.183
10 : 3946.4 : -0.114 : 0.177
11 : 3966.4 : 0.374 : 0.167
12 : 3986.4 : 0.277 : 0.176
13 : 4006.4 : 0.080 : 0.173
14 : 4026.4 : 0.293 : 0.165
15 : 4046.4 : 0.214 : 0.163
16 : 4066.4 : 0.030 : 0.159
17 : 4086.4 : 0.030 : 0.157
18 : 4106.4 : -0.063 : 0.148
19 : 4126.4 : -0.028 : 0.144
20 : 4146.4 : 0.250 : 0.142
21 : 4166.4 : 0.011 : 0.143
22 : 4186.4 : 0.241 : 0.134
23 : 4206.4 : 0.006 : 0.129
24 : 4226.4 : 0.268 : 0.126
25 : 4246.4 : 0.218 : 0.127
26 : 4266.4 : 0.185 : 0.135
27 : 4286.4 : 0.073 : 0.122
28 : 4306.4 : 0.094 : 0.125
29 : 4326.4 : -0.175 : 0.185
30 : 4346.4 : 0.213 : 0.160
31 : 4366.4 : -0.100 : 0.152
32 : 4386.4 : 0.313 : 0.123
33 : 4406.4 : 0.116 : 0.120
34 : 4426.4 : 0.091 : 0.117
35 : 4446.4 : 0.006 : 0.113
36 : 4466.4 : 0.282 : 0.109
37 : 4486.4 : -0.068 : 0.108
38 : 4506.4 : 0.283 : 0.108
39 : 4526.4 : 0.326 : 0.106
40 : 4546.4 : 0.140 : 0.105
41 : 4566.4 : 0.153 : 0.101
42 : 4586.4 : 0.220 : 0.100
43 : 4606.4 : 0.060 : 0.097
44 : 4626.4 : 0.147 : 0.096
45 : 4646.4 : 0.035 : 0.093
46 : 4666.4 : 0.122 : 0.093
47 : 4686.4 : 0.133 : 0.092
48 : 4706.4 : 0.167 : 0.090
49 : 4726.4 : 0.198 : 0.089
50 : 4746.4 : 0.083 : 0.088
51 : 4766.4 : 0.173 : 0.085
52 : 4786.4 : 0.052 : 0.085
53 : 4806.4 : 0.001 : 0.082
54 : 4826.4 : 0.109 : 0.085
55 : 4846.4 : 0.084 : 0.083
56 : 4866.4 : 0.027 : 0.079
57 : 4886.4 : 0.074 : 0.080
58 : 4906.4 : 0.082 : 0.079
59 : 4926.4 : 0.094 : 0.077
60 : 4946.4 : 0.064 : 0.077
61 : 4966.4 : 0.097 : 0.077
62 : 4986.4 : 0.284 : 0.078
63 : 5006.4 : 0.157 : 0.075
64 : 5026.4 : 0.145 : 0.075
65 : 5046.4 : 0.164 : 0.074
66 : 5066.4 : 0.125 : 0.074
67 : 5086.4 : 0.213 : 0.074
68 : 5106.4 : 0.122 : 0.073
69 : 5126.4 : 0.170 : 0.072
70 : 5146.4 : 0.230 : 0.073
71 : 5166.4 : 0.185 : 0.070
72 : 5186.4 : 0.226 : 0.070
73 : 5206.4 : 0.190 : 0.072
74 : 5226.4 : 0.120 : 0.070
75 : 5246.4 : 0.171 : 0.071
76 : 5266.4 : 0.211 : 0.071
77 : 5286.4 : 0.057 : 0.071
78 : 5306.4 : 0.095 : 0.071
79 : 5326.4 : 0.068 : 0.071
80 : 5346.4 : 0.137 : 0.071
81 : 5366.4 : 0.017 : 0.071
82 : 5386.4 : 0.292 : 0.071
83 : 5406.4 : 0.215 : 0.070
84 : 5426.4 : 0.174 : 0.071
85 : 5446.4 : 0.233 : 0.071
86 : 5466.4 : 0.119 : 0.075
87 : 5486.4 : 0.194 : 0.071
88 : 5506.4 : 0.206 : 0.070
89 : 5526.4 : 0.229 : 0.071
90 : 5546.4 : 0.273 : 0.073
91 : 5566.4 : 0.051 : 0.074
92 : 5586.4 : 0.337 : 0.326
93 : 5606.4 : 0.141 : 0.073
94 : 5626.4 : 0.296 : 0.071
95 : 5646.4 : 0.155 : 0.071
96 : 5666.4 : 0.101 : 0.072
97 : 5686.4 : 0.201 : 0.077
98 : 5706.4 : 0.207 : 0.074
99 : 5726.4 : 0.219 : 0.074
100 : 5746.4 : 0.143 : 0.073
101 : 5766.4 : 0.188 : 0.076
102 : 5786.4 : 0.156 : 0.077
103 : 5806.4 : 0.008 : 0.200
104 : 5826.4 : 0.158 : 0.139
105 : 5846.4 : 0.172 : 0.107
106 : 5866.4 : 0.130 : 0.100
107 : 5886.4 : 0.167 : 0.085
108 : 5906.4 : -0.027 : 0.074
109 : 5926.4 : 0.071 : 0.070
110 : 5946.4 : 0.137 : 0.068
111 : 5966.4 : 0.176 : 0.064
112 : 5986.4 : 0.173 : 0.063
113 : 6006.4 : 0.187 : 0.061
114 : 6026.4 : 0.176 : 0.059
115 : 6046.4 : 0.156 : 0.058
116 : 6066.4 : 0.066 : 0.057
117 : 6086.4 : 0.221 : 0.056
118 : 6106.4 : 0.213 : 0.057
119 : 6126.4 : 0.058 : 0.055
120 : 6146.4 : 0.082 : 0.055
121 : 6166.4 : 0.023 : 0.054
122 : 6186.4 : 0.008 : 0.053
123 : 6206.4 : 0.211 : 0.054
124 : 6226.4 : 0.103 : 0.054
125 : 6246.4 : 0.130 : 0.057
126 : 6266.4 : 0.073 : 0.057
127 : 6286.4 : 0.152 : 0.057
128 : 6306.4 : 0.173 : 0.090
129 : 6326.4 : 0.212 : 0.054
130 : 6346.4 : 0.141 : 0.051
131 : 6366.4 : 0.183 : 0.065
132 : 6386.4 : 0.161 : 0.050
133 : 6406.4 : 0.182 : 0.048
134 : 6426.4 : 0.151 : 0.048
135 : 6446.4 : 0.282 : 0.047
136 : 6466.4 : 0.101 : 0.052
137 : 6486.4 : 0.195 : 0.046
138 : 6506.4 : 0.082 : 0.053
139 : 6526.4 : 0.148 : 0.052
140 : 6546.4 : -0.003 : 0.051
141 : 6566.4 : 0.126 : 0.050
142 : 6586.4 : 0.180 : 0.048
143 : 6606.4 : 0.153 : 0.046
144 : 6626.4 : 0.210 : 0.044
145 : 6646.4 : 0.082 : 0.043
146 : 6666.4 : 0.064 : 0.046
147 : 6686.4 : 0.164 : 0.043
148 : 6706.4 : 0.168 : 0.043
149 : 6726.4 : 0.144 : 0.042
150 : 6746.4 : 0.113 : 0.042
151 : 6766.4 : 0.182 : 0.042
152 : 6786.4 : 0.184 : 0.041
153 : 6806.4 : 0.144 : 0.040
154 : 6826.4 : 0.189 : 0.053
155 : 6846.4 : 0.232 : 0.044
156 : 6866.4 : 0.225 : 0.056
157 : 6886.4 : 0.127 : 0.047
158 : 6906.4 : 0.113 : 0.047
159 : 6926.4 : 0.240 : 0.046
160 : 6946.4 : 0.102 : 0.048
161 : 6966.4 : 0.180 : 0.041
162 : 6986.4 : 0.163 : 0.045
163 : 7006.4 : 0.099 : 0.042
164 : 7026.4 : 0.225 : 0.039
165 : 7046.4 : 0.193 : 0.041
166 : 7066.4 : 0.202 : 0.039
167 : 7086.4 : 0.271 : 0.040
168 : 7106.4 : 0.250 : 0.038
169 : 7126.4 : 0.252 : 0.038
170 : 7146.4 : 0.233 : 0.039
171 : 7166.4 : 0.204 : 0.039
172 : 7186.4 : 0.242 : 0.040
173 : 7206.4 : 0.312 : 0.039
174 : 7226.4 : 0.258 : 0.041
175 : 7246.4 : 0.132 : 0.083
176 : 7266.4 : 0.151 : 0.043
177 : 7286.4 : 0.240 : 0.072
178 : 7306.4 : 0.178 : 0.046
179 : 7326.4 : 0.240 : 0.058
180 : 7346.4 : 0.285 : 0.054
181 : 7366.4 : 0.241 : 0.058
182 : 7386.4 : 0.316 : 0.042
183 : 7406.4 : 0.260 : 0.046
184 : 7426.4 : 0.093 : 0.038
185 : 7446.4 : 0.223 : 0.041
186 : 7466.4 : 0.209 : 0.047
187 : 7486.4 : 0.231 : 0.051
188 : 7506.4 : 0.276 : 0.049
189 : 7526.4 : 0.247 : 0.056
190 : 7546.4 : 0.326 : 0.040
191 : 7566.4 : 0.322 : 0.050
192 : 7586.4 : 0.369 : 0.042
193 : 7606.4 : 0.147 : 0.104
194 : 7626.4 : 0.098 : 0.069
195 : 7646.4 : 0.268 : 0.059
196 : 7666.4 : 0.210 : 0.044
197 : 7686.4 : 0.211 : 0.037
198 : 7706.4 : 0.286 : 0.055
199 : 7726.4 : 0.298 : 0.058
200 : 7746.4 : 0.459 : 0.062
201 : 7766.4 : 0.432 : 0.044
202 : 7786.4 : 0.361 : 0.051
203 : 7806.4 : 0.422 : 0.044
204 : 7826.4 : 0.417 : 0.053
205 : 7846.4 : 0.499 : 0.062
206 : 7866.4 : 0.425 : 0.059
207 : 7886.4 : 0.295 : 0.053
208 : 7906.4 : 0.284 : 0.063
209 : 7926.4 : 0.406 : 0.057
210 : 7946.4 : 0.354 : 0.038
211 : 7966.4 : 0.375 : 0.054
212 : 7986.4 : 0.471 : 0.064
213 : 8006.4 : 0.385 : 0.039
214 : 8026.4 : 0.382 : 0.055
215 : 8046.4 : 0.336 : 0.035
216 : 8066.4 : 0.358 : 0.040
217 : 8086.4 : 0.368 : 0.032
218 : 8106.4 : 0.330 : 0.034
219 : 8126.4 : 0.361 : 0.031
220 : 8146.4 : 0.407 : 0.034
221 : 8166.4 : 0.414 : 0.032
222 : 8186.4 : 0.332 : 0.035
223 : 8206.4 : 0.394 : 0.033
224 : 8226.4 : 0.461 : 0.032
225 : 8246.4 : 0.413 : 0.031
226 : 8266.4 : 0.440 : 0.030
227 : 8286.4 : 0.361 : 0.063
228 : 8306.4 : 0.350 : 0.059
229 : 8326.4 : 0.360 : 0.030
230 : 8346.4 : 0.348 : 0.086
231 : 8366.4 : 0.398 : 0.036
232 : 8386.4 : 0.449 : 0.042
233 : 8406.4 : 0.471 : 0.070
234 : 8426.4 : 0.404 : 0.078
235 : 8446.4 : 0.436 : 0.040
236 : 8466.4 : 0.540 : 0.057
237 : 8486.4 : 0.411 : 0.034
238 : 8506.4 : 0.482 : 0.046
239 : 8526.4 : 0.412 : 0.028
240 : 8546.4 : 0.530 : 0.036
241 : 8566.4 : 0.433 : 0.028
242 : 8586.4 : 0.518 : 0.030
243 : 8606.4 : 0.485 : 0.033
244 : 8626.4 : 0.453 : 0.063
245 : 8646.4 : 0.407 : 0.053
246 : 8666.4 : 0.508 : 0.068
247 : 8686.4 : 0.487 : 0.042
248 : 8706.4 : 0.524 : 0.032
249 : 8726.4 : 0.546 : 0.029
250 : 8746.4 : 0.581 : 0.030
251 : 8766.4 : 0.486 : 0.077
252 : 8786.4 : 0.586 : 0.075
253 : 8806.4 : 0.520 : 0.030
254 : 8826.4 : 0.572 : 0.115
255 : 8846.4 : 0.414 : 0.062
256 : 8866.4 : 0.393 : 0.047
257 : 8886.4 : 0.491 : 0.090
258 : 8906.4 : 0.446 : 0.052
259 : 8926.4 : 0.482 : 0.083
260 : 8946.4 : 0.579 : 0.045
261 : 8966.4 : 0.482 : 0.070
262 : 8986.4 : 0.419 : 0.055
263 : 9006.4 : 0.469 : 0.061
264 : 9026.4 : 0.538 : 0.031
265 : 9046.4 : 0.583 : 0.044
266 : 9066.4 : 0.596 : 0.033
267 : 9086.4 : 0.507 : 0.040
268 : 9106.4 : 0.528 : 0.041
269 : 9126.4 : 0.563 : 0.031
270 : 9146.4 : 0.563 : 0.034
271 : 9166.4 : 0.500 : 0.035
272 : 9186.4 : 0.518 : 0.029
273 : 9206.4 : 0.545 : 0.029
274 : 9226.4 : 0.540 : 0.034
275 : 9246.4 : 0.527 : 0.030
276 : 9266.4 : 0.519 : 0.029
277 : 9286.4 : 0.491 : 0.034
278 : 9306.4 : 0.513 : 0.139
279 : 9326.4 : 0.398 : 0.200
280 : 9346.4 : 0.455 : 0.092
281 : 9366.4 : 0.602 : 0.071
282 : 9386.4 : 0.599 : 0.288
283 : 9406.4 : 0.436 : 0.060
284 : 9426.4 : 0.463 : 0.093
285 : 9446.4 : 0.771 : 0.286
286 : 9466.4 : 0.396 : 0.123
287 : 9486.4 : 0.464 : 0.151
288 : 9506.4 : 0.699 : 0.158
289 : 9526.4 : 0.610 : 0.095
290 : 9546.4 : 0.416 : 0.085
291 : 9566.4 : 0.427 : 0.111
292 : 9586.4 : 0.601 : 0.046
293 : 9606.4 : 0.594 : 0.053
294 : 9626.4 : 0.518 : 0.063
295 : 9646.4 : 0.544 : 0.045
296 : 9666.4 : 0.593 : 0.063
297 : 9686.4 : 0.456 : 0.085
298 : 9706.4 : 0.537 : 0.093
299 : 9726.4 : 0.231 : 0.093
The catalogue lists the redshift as 0.938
